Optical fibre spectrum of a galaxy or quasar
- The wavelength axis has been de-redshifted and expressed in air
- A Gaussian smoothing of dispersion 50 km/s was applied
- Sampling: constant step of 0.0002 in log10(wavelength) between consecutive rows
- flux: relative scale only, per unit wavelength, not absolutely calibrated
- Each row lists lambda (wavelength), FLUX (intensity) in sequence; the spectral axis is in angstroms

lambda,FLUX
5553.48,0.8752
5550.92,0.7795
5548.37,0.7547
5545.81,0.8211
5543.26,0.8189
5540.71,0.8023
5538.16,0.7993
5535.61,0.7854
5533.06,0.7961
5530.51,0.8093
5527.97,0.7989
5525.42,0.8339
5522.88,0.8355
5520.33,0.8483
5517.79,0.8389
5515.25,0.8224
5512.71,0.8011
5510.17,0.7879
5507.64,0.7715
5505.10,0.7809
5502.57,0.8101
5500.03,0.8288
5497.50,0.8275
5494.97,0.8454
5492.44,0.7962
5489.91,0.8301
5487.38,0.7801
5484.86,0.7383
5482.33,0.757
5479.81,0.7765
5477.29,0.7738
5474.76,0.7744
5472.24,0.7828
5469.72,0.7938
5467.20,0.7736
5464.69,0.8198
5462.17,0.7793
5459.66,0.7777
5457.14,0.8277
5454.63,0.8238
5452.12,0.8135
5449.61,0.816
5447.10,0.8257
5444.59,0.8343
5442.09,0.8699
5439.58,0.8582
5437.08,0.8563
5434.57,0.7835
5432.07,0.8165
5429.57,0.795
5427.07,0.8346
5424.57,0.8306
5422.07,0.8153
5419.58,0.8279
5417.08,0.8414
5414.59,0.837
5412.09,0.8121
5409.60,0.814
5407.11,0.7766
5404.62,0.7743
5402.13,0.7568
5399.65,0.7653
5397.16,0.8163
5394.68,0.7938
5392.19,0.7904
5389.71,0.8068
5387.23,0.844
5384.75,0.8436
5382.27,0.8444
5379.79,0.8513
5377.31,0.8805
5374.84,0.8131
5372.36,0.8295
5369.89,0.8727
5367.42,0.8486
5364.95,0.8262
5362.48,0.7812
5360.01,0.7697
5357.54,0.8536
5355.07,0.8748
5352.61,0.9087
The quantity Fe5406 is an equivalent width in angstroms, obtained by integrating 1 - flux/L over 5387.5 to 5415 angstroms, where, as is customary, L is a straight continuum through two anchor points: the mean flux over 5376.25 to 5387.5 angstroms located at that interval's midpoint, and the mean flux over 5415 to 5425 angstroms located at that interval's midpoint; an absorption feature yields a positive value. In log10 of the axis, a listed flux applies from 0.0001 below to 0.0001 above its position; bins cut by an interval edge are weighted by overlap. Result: 1.5 angstroms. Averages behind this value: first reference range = 0.853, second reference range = 0.83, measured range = 0.795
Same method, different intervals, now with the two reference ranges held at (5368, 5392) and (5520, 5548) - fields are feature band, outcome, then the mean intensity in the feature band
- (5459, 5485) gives 1.4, 0.779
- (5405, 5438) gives 0.6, 0.817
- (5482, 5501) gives 0.4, 0.802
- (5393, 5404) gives 0.7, 0.783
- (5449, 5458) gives 0.1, 0.821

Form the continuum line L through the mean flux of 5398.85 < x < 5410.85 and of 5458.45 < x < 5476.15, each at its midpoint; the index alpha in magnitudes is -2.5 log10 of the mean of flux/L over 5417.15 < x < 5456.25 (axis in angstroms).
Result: -0.061 mag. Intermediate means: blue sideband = 0.778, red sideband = 0.786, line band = 0.827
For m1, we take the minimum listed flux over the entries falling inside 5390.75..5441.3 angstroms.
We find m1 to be 0.7568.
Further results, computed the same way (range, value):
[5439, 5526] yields 0.7383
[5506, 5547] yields 0.7715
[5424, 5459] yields 0.7835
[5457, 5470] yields 0.7736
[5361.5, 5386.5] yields 0.7812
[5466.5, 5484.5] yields 0.757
